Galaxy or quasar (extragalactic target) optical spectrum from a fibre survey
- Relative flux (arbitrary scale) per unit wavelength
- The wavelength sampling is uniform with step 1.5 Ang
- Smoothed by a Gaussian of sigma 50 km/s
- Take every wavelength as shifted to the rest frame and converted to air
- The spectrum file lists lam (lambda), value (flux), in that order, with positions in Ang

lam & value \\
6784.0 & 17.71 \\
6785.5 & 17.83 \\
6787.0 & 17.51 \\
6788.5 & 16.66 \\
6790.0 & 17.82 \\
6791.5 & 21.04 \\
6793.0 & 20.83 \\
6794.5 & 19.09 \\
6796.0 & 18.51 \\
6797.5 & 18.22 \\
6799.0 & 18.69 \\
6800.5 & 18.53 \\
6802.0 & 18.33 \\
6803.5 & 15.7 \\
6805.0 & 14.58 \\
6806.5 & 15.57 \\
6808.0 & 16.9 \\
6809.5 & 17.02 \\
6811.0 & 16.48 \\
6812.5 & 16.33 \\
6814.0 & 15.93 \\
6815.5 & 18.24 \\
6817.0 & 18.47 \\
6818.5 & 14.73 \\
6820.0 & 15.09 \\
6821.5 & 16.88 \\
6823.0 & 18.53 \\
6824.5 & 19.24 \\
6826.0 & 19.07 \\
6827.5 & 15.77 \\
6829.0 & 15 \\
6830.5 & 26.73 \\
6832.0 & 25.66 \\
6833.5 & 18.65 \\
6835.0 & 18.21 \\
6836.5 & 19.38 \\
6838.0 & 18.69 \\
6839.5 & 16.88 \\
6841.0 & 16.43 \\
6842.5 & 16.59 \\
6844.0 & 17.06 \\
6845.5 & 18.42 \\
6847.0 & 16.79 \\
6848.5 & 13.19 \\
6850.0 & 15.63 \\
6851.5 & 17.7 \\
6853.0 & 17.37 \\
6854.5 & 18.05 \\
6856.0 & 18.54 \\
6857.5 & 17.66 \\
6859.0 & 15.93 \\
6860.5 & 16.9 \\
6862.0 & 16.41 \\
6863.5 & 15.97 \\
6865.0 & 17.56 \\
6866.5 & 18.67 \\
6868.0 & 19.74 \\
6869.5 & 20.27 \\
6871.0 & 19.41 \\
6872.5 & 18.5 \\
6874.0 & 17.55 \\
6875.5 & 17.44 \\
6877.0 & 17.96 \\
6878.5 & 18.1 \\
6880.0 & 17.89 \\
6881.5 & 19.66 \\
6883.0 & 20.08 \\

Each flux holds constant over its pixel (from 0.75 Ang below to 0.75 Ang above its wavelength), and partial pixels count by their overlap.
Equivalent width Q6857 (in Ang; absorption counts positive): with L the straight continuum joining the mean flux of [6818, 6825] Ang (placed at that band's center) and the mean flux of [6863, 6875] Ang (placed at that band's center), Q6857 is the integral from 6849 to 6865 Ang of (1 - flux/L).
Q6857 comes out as 0.97 Ang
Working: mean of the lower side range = 16.9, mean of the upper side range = 18.5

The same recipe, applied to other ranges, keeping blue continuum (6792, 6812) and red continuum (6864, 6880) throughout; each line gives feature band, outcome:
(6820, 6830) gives 0.2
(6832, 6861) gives 1.0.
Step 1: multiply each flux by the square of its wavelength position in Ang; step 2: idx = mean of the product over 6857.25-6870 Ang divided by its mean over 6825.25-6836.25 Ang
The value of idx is 0.90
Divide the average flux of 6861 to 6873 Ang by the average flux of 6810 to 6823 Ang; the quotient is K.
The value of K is 1.10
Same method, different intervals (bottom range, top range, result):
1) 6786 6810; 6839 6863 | 0.94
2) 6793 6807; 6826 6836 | 1.13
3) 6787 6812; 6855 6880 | 1.01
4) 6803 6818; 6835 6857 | 1.04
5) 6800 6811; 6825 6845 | 1.13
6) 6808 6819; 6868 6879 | 1.10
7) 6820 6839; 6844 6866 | 0.88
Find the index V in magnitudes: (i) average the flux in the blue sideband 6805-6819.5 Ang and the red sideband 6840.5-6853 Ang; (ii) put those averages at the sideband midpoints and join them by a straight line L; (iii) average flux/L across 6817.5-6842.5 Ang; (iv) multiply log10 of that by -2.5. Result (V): -0.12 mag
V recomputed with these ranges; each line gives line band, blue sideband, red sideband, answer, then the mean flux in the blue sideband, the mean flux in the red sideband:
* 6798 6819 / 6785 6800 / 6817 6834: 0.109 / 18.6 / 18.7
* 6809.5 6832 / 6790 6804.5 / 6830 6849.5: 0.043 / 18.6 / 18.5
